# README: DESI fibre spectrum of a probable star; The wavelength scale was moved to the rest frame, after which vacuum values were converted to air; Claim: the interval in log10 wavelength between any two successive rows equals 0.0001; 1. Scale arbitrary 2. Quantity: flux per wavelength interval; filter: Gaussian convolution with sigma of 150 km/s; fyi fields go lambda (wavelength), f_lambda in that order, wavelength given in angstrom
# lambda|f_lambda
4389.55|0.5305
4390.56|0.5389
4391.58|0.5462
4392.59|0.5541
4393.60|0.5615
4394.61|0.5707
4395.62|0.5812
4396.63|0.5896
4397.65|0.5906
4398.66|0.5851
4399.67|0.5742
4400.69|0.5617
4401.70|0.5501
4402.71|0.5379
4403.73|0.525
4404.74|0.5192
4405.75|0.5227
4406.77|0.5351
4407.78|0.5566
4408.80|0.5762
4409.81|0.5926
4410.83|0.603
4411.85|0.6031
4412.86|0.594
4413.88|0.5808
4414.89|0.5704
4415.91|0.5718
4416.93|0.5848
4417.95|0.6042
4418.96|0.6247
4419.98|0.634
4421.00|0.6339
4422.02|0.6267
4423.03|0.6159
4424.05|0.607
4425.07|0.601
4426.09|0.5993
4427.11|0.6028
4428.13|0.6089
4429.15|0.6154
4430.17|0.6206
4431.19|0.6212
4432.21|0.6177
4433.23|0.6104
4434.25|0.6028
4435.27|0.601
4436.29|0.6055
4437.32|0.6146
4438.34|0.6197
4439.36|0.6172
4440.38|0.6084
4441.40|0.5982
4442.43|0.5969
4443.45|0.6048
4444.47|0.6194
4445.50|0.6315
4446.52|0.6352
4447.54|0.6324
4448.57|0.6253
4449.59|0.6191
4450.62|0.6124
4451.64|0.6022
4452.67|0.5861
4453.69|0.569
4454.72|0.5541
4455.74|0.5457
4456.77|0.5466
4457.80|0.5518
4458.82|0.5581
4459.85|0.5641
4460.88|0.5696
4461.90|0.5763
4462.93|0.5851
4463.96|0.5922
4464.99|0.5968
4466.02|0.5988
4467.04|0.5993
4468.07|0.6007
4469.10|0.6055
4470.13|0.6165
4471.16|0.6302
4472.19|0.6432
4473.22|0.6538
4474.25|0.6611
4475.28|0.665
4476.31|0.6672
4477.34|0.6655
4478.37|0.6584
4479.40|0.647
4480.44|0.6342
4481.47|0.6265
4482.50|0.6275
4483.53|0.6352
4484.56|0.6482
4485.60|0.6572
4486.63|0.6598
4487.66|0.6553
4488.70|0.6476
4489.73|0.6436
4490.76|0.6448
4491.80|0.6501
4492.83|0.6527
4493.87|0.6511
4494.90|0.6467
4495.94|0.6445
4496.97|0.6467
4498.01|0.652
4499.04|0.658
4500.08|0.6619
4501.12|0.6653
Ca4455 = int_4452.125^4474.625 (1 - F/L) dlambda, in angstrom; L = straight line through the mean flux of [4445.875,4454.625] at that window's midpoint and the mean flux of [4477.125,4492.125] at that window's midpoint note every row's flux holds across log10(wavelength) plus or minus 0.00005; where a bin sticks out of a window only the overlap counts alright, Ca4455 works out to 1.2 angstrom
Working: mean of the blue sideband 0.608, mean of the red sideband 0.646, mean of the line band 0.591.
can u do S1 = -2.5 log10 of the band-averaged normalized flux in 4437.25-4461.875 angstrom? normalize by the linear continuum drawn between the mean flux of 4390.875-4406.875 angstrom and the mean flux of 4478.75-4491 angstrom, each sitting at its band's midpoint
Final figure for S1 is 0.02 mag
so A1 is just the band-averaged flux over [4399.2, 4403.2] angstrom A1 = 0.556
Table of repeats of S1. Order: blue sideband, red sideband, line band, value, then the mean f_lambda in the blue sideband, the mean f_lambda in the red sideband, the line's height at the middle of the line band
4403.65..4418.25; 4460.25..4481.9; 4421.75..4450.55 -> -0.04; 0.57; 0.623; 0.592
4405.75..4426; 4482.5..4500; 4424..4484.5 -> 0.02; 0.594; 0.649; 0.622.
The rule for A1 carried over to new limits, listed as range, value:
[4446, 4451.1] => 0.625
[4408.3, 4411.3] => 0.591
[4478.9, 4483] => 0.633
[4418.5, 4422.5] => 0.629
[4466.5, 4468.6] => 0.602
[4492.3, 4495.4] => 0.651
